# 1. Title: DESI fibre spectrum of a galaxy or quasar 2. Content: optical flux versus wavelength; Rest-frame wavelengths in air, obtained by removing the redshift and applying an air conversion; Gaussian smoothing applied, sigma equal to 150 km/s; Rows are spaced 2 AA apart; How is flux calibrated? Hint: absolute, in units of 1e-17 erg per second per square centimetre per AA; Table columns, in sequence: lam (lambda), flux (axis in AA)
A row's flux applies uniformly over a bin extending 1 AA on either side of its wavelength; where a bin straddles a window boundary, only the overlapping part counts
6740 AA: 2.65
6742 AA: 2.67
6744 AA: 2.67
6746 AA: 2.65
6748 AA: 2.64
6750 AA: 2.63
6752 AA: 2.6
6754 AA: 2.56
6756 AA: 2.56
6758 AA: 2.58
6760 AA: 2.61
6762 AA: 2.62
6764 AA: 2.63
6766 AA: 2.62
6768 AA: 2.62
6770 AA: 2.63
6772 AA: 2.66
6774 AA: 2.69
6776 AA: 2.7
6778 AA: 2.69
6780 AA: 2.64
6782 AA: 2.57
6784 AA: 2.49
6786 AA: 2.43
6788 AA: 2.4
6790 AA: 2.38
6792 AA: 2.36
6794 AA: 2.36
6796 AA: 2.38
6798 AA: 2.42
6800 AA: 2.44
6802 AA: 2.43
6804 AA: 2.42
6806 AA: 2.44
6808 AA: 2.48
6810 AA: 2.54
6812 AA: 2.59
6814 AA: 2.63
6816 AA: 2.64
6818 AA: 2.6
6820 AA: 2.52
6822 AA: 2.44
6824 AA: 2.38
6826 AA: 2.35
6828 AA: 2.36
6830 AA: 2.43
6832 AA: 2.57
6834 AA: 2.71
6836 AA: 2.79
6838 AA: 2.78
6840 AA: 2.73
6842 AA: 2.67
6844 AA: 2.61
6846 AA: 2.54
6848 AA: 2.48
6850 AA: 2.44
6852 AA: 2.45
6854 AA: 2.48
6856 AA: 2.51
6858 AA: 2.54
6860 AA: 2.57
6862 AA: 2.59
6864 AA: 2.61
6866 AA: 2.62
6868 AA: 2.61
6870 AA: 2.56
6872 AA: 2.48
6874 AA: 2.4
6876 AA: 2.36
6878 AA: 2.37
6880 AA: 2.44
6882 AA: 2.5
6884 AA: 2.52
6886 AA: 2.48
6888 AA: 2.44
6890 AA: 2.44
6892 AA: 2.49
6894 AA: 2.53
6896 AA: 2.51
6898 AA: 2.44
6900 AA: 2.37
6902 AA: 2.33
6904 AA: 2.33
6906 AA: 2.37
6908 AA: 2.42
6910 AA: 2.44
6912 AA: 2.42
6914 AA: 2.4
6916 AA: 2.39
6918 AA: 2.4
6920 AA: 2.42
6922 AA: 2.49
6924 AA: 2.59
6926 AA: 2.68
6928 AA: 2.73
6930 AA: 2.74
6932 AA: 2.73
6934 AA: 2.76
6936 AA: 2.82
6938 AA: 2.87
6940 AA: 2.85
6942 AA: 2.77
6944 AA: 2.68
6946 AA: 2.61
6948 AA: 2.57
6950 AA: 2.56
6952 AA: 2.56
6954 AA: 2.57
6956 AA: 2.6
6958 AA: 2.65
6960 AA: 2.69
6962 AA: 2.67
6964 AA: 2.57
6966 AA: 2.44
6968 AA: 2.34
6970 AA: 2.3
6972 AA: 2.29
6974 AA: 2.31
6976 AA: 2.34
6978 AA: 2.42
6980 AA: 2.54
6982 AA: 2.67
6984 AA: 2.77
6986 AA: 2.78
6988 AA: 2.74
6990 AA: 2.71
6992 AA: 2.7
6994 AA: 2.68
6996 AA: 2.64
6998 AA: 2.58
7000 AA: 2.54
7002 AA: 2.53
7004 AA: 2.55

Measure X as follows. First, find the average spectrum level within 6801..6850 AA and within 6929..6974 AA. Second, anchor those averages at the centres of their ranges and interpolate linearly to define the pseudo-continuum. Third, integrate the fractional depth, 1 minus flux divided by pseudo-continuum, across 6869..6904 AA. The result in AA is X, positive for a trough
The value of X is 1.8 AA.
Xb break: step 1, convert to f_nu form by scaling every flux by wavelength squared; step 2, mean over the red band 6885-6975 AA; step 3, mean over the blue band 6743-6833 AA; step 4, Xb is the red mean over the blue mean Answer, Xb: 1.04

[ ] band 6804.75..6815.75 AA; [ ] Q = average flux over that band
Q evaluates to 2.54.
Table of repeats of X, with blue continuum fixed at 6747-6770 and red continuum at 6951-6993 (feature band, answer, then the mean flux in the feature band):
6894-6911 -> 1.1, 2.41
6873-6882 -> 0.6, 2.4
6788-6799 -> 0.9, 2.38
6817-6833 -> 0.8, 2.46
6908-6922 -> 0.8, 2.42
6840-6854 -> 0.2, 2.54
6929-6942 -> -1.2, 2.79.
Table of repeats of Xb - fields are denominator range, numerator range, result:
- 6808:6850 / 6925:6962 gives 1.09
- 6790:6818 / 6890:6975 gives 1.07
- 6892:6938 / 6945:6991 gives 1.03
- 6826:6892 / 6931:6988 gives 1.06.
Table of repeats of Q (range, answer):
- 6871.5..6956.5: 2.53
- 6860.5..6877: 2.53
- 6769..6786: 2.62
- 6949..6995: 2.56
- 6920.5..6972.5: 2.62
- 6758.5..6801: 2.54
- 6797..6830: 2.48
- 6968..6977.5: 2.32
